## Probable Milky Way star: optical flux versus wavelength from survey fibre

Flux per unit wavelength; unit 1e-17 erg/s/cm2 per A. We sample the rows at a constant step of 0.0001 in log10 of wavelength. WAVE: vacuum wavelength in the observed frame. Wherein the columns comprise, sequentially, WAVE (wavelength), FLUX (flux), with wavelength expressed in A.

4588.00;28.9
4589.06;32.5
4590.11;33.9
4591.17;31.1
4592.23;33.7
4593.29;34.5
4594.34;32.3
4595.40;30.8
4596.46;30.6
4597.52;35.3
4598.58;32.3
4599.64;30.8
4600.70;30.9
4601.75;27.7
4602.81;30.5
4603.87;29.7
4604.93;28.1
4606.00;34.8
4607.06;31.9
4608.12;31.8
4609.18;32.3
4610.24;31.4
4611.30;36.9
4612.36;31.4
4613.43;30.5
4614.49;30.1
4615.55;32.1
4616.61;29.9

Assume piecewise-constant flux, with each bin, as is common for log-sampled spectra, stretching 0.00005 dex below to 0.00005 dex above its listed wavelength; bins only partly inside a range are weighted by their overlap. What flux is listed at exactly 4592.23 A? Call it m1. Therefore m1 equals 33.7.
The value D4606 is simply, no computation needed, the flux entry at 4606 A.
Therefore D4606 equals 34.8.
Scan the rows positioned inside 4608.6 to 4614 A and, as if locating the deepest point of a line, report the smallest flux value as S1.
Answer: 30.5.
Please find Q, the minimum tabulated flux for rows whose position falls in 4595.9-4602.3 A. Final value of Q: 27.7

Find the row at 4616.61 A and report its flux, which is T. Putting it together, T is 29.9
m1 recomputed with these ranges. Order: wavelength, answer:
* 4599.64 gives 30.8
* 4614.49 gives 30.1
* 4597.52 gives 35.3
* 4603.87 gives 29.7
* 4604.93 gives 28.1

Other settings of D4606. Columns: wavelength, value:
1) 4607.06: 31.9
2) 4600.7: 30.9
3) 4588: 28.9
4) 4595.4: 30.8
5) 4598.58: 32.3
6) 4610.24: 31.4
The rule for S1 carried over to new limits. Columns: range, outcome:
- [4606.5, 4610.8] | 31.4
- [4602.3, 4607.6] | 28.1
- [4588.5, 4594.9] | 31.1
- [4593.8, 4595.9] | 30.8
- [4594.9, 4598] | 30.6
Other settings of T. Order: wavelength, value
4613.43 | 30.5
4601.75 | 27.7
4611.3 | 36.9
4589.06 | 32.5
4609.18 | 32.3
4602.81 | 30.5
